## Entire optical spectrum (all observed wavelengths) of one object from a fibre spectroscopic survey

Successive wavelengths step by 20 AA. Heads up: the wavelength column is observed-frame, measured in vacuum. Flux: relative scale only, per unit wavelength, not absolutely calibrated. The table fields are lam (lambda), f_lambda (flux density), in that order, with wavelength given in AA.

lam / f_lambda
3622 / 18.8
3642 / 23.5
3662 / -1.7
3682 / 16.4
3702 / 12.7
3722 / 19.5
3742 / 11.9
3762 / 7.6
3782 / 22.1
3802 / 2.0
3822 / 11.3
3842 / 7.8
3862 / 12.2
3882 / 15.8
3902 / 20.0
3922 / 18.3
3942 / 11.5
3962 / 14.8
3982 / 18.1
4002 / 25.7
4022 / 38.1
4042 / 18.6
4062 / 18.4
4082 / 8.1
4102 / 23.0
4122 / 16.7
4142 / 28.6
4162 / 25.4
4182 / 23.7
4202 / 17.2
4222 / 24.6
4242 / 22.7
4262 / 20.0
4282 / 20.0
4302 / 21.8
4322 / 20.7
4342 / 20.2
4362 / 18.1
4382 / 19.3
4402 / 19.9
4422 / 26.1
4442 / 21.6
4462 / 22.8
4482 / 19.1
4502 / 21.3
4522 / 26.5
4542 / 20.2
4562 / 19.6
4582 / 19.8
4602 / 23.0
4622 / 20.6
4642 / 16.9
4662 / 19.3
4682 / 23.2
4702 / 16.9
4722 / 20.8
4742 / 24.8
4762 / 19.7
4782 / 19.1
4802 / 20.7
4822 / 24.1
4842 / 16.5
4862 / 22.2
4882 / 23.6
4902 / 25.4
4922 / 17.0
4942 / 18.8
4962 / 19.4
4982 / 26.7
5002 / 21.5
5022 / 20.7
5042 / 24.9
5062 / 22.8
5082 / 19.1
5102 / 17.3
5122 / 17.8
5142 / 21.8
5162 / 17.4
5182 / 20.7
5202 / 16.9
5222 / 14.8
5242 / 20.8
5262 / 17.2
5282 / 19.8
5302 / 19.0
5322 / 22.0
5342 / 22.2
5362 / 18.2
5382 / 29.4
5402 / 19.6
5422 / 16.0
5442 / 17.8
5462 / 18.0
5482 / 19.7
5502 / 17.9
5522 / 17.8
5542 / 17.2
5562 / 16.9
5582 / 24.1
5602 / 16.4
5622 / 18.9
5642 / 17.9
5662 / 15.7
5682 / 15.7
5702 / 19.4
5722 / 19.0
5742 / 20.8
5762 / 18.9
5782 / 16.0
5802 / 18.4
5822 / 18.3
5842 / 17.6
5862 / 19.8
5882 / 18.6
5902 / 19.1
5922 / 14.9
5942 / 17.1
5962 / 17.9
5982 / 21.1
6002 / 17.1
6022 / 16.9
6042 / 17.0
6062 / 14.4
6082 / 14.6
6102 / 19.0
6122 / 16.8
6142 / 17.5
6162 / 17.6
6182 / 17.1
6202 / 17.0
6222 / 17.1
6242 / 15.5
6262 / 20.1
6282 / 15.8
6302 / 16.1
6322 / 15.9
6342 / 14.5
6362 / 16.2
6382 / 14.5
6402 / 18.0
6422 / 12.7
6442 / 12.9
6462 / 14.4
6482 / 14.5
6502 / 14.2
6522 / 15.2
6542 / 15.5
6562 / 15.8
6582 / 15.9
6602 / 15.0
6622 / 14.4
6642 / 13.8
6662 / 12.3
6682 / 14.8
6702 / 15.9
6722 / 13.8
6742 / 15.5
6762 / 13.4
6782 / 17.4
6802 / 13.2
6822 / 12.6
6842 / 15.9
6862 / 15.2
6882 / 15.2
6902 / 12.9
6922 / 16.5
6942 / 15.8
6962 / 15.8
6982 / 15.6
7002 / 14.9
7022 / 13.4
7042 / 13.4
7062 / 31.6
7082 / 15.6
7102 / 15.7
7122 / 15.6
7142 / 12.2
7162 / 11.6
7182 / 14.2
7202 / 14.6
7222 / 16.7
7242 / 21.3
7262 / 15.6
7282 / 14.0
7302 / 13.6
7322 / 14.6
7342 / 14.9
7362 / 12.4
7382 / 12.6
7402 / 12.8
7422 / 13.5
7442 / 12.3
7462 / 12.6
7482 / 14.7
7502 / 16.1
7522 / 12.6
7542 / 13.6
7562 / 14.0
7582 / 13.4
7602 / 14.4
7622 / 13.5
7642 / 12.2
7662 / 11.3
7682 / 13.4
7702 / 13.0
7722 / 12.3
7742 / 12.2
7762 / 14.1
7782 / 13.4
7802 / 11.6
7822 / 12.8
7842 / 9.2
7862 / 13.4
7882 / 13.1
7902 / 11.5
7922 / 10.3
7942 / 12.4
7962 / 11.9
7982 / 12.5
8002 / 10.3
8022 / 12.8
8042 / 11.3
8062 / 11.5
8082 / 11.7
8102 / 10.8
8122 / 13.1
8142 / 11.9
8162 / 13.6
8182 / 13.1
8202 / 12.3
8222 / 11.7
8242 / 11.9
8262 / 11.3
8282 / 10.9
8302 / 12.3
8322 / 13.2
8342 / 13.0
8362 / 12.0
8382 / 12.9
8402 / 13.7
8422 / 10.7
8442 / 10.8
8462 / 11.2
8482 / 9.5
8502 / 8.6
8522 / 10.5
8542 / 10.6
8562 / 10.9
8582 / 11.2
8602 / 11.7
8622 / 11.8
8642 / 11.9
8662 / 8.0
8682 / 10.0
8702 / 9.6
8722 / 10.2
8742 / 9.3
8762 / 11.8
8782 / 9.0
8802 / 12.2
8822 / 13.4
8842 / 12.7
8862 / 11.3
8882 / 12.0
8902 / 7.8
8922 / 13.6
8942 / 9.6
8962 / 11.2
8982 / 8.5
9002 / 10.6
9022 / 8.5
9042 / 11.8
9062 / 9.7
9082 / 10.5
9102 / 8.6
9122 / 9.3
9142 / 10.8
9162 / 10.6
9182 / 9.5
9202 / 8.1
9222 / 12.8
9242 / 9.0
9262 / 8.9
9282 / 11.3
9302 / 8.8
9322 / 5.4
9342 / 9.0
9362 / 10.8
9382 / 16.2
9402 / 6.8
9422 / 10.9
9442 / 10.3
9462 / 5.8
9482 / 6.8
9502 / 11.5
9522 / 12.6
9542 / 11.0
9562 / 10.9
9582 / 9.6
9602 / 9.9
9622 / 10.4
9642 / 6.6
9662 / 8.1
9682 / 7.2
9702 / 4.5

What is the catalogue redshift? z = 0.08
